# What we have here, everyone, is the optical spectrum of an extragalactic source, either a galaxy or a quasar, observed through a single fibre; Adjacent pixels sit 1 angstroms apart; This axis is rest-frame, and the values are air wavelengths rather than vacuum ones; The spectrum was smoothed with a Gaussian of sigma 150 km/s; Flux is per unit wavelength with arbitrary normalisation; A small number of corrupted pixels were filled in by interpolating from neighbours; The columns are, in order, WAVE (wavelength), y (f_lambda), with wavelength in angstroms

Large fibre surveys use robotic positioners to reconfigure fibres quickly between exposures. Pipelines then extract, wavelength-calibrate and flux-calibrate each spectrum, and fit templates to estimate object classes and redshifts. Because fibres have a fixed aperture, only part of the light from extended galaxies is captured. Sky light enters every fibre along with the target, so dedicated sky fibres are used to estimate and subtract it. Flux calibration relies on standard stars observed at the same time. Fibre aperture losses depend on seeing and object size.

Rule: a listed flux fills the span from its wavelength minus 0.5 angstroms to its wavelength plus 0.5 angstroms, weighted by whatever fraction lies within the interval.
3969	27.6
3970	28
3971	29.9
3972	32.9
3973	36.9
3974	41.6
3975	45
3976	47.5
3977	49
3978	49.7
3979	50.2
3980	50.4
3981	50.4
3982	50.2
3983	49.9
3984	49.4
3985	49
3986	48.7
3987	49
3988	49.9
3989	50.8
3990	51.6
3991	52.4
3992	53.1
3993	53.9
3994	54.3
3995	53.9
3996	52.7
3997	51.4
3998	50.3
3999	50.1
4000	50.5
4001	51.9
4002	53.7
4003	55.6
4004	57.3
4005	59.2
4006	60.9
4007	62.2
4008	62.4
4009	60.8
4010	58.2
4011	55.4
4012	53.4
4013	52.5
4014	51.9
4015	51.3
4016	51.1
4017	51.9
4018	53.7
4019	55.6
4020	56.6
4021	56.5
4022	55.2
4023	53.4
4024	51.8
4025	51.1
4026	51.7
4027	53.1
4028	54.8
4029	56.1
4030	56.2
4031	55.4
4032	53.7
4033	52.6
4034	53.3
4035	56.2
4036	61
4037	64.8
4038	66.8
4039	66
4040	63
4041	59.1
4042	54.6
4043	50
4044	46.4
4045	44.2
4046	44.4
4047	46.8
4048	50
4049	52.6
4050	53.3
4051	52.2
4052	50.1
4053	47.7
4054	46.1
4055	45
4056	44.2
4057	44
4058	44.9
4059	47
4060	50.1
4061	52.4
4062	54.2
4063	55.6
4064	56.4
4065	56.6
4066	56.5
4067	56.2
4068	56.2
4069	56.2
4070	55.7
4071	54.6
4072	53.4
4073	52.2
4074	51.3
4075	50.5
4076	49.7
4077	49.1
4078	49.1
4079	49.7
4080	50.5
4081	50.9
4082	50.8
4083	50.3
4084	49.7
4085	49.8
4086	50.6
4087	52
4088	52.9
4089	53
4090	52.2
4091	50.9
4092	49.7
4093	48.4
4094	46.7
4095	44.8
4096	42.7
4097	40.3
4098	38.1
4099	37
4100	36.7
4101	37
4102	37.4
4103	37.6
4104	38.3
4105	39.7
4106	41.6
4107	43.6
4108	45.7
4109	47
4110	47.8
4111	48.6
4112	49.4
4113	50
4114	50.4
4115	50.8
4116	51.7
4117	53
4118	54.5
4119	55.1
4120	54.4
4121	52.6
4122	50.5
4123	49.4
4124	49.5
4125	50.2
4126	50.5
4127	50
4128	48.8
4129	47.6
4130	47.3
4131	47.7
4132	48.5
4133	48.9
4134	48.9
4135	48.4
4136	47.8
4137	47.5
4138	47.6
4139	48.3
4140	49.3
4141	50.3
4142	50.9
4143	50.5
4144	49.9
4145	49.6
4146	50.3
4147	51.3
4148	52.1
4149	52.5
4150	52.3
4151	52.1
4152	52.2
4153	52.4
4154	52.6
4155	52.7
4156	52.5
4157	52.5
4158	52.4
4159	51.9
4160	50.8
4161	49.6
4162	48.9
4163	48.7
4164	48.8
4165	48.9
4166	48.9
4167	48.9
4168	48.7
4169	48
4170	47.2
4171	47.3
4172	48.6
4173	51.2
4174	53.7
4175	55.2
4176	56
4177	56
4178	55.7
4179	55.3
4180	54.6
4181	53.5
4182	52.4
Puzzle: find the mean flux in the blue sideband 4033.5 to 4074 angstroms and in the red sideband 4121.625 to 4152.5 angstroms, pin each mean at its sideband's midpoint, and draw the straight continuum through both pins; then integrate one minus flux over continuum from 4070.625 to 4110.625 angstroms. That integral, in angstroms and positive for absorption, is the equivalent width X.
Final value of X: 3.7 angstroms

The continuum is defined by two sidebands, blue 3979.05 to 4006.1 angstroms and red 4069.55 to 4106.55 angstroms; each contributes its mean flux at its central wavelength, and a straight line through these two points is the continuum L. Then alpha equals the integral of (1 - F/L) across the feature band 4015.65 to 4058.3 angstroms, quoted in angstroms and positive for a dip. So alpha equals -2.74 angstroms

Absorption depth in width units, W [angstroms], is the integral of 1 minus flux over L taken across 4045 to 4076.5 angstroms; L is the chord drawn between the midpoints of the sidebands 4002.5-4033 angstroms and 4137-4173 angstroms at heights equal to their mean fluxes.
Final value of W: 1.5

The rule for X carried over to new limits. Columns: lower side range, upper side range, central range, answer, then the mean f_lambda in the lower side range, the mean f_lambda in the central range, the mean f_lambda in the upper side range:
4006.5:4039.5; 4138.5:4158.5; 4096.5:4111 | 3.3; 56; 40.8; 51.3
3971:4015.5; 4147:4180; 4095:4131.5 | 3.5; 51.4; 46.4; 51.4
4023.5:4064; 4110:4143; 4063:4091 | -0.5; 52.6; 52.5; 49.9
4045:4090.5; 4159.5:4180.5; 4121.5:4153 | 0.8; 51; 49.7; 51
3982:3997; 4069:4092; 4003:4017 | -1.4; 51.3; 56.5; 51.4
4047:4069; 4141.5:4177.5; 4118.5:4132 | 0.2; 51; 50.2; 51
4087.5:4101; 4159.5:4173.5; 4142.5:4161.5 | -1.3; 45.3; 51.6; 48.9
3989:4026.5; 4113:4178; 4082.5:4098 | 1.0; 54.3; 48.6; 50.6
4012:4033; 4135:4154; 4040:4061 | 1.5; 53.6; 49.1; 50.4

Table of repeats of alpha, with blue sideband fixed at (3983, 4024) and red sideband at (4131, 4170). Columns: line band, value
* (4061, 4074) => -0.7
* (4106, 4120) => 0.4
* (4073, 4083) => 0.3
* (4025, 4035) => -0.2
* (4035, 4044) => -1.2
